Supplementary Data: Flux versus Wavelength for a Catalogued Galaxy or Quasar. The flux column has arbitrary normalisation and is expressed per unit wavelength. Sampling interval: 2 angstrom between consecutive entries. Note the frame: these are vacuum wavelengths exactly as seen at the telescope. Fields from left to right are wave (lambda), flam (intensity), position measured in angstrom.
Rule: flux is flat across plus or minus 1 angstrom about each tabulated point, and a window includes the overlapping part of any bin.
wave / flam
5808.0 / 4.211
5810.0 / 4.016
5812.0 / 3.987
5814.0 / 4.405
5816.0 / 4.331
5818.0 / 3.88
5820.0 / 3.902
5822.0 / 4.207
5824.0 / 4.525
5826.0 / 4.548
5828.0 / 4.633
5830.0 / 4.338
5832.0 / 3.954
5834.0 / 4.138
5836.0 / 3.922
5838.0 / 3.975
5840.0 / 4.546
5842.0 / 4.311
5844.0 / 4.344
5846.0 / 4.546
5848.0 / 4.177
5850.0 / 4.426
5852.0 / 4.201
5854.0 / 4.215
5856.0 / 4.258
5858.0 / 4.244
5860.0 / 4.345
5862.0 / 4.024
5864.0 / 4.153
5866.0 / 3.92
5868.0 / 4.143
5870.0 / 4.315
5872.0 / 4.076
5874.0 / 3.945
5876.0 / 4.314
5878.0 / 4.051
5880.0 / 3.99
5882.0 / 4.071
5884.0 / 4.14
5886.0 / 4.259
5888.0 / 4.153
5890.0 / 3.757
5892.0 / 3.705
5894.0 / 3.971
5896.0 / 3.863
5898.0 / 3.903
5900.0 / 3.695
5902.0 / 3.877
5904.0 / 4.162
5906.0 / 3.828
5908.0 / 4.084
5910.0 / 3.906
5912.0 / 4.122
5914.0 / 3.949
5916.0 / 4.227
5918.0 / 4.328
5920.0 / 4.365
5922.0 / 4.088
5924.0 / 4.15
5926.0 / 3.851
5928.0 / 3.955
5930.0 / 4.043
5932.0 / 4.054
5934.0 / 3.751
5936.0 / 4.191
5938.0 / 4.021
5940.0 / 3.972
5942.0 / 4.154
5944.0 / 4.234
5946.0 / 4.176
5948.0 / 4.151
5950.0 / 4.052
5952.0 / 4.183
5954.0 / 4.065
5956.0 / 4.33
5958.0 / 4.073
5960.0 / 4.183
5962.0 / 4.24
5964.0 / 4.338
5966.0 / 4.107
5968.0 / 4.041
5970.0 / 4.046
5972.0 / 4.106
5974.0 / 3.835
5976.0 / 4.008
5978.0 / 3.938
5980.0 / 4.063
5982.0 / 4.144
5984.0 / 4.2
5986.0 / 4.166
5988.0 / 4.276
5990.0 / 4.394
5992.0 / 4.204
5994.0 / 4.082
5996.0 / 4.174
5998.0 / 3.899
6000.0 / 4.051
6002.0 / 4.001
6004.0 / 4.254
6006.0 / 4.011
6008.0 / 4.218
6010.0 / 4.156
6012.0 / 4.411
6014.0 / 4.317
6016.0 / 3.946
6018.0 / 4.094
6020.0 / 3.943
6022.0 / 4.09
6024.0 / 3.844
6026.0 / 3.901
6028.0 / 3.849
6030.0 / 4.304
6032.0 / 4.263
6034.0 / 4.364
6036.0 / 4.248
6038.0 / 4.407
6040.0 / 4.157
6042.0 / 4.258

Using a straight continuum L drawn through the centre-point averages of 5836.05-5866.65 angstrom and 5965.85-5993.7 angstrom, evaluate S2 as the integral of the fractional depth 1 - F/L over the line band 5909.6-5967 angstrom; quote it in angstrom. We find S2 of 0.5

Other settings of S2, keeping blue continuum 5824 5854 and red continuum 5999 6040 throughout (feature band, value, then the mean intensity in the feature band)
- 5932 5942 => 0.5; 4.01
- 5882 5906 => 1.7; 3.95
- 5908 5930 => 0.7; 4.09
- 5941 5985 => 0.7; 4.12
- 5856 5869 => 0.4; 4.15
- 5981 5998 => -0.1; 4.19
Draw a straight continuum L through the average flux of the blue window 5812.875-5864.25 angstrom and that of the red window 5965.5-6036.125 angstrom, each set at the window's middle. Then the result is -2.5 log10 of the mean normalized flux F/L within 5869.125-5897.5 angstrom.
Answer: 0.05 mag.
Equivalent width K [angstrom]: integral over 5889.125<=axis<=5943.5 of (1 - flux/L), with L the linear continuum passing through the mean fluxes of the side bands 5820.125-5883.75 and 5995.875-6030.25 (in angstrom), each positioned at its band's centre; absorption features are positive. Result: 2.1 angstrom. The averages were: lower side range 4.22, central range 4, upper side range 4.07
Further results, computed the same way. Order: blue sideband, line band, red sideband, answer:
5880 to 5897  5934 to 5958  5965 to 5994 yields -0.3 angstrom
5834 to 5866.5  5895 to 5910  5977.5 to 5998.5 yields 1.0 angstrom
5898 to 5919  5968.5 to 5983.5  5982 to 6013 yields 0.4 angstrom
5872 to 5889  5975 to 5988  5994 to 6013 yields 0.1 angstrom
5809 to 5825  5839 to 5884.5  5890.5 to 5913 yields -2.0 angstrom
